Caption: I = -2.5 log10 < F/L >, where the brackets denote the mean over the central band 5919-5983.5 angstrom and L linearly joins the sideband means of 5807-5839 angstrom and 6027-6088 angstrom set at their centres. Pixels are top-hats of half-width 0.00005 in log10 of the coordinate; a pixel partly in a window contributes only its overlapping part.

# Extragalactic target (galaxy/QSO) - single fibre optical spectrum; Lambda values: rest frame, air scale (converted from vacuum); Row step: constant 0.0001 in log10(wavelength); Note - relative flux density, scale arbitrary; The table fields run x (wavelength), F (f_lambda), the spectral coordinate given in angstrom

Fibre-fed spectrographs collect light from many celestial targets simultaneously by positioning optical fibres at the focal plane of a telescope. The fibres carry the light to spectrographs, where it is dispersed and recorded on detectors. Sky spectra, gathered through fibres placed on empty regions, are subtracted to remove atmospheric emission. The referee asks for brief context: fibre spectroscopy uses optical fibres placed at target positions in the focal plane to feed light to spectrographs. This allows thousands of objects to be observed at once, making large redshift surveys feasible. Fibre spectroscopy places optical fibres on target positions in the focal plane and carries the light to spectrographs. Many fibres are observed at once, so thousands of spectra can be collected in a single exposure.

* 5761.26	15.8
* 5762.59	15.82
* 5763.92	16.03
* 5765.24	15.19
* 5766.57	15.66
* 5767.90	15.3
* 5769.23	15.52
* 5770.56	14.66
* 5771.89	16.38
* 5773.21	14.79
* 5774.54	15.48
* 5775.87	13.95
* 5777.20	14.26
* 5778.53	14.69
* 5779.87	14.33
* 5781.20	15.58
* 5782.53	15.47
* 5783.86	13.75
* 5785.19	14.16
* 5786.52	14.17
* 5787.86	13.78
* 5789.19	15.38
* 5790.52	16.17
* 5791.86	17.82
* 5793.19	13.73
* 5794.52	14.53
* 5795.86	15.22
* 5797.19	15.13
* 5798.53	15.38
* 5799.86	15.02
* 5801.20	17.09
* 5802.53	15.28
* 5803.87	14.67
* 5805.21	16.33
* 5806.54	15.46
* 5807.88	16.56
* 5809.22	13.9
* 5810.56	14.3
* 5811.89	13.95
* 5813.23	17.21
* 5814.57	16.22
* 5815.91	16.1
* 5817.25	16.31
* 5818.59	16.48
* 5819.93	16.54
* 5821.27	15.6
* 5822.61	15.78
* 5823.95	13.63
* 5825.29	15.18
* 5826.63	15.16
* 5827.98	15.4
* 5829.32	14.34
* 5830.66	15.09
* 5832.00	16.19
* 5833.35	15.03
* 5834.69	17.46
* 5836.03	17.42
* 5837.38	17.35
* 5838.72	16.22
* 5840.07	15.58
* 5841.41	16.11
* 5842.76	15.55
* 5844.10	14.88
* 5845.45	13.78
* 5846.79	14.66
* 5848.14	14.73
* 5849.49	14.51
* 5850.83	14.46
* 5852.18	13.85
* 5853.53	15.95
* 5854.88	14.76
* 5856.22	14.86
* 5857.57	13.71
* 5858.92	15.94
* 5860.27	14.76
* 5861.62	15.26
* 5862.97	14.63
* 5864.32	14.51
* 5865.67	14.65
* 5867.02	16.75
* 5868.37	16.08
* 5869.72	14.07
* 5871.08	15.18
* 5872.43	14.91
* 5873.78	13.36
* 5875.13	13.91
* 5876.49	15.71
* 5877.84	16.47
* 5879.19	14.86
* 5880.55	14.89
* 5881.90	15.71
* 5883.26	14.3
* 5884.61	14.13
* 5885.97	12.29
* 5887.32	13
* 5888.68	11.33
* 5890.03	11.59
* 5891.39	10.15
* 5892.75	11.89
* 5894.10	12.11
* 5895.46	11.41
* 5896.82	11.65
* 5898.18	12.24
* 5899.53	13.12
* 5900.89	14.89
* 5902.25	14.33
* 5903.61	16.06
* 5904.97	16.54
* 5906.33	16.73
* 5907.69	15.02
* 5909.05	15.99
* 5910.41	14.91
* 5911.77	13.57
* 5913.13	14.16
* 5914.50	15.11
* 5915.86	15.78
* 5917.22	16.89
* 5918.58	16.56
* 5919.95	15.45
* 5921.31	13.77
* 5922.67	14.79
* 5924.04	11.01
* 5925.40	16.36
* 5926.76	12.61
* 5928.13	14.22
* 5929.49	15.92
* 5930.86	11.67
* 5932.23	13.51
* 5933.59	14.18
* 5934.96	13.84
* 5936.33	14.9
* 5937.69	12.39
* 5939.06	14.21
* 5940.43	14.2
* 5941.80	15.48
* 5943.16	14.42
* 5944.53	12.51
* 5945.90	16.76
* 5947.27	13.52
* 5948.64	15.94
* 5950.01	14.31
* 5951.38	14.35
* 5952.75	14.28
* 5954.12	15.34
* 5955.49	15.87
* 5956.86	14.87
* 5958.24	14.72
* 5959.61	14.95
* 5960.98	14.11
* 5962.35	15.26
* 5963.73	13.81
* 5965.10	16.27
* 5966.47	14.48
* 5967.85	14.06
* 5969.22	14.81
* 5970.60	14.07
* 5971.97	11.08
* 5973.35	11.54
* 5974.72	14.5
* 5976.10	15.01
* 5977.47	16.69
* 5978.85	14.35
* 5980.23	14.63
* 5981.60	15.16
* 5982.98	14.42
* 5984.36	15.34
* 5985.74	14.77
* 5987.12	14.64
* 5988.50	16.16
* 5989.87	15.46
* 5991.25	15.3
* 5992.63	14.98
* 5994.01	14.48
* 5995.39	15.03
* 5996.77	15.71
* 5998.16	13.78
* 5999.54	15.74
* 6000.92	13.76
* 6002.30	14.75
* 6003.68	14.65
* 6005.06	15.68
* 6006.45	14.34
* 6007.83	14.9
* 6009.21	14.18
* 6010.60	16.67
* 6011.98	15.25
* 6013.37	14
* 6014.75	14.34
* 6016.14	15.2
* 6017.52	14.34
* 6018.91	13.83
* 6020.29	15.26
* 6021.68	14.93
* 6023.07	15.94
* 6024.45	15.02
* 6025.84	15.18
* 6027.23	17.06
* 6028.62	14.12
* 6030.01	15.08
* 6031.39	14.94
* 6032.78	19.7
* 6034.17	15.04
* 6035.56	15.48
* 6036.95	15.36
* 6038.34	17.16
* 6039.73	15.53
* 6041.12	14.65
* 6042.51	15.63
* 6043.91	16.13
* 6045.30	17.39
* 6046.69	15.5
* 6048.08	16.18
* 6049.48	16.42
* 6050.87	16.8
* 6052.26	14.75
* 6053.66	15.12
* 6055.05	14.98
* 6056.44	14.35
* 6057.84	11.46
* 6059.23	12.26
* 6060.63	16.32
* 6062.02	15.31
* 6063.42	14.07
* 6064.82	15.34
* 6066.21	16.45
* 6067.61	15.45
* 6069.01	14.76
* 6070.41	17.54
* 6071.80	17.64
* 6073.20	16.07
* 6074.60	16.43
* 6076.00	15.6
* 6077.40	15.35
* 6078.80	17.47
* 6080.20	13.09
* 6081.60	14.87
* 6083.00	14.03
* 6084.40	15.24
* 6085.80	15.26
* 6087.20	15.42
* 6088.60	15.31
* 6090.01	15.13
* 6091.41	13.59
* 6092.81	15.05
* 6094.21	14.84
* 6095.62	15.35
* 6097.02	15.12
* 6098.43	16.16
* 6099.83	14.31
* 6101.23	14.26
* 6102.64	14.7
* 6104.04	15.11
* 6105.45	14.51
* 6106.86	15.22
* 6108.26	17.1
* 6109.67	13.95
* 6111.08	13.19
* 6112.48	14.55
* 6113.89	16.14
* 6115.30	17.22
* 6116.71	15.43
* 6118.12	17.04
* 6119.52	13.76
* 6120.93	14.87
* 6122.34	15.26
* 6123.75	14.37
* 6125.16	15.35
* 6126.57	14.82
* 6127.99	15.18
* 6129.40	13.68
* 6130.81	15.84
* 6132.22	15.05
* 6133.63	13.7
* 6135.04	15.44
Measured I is 0.09 mag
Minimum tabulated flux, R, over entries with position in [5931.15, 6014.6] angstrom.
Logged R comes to 11.08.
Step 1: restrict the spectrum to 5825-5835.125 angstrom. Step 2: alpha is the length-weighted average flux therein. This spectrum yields 15.4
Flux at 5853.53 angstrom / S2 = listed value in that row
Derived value 15.95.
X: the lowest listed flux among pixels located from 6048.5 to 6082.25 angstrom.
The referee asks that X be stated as 11.46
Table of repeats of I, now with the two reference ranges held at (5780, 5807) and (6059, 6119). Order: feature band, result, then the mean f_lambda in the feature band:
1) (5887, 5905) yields 0.19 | 12.7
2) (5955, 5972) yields 0.05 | 14.6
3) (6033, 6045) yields -0.04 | 15.8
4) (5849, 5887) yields 0.03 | 14.8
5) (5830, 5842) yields -0.07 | 16.3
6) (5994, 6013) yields 0.03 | 14.9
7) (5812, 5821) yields -0.07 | 16.3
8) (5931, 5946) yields 0.09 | 14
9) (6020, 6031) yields 0.00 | 15.3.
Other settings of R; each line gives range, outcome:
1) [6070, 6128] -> 13.09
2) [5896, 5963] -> 11.01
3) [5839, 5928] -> 10.15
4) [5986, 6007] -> 13.76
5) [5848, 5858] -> 13.71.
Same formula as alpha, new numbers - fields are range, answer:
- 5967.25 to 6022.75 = 14.7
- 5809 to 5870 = 15.3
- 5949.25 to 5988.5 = 14.6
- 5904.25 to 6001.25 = 14.7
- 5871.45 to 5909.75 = 13.9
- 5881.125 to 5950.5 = 14.1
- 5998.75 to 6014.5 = 14.9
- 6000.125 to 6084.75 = 15.3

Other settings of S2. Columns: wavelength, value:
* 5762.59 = 15.82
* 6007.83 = 14.9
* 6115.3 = 17.22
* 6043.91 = 16.13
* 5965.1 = 16.27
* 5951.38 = 14.35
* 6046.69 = 15.5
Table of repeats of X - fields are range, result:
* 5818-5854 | 13.63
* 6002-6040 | 13.83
